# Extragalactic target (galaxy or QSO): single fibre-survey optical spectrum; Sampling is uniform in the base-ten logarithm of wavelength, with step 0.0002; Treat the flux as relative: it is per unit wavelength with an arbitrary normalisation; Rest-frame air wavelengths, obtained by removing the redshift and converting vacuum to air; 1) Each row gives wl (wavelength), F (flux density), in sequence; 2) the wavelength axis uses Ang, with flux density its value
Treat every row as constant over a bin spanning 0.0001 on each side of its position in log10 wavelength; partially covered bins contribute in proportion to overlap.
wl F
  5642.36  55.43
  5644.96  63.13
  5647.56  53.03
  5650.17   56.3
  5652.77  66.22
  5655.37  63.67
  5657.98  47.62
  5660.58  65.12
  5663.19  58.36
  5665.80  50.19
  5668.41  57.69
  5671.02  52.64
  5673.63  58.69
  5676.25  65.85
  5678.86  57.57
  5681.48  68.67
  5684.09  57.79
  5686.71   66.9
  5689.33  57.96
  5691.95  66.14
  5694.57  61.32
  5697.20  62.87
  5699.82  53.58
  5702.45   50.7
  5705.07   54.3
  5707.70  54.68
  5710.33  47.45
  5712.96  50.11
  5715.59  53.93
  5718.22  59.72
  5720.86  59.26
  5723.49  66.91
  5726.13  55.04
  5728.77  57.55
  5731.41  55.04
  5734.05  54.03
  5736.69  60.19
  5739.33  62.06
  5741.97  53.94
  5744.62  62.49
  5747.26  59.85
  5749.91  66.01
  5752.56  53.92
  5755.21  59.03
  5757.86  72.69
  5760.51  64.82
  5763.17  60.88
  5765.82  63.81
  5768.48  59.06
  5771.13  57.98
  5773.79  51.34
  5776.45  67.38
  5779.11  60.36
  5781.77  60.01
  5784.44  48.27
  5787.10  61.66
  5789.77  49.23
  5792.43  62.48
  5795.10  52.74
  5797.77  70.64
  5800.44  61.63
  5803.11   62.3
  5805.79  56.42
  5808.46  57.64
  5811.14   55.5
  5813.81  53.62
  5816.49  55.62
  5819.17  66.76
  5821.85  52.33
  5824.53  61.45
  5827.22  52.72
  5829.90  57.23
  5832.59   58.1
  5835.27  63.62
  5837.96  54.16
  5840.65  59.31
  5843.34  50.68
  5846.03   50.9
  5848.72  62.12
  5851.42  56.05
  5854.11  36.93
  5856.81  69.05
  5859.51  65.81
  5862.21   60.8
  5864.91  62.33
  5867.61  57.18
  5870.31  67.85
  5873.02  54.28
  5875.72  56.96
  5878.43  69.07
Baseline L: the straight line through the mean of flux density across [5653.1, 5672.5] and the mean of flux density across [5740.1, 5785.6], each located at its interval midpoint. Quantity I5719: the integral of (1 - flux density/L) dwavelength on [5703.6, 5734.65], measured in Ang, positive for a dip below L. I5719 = 1.6 Ang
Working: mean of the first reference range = 57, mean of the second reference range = 60.2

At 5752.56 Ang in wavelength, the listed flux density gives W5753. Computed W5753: 53.92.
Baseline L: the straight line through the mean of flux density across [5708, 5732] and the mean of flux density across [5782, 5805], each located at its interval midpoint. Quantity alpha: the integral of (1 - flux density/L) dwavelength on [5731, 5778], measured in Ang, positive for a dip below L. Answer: -2.5 Ang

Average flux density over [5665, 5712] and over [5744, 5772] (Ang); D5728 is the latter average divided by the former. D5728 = 1.07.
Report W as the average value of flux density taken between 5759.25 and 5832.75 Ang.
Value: 58.6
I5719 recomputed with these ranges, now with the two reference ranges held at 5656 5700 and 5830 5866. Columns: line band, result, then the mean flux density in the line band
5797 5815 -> -0.4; 59.4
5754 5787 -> -1.1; 60.5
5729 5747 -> 0.3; 58.1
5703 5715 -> 1.5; 51.7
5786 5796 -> 0.3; 56.6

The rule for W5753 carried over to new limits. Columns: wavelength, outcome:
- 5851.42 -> 56.05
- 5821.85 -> 52.33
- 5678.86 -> 57.57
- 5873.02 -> 54.28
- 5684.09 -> 57.79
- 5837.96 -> 54.16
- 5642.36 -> 55.43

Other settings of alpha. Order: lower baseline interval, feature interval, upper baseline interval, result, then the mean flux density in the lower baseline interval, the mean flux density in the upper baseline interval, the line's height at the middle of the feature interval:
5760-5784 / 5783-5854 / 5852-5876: 2.91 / 60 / 59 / 59.5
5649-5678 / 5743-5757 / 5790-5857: -0.67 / 58.4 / 57.3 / 57.8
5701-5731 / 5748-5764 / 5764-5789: -1.46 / 55.4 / 58.7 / 57.6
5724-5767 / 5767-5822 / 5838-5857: -1.08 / 60.2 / 54.1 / 57.3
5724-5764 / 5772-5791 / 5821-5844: 0.55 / 60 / 56.9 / 58.7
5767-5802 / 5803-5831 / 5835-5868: 0.43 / 58.7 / 57.4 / 58.1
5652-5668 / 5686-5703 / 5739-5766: -0.17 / 58.2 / 61.7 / 59.5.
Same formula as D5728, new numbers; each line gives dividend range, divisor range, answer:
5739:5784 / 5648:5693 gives 1.02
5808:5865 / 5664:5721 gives 0.99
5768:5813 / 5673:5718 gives 1.00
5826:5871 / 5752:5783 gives 0.95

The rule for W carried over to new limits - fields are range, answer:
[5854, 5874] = 60.7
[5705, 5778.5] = 58.8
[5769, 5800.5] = 58.5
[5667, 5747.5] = 58.2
